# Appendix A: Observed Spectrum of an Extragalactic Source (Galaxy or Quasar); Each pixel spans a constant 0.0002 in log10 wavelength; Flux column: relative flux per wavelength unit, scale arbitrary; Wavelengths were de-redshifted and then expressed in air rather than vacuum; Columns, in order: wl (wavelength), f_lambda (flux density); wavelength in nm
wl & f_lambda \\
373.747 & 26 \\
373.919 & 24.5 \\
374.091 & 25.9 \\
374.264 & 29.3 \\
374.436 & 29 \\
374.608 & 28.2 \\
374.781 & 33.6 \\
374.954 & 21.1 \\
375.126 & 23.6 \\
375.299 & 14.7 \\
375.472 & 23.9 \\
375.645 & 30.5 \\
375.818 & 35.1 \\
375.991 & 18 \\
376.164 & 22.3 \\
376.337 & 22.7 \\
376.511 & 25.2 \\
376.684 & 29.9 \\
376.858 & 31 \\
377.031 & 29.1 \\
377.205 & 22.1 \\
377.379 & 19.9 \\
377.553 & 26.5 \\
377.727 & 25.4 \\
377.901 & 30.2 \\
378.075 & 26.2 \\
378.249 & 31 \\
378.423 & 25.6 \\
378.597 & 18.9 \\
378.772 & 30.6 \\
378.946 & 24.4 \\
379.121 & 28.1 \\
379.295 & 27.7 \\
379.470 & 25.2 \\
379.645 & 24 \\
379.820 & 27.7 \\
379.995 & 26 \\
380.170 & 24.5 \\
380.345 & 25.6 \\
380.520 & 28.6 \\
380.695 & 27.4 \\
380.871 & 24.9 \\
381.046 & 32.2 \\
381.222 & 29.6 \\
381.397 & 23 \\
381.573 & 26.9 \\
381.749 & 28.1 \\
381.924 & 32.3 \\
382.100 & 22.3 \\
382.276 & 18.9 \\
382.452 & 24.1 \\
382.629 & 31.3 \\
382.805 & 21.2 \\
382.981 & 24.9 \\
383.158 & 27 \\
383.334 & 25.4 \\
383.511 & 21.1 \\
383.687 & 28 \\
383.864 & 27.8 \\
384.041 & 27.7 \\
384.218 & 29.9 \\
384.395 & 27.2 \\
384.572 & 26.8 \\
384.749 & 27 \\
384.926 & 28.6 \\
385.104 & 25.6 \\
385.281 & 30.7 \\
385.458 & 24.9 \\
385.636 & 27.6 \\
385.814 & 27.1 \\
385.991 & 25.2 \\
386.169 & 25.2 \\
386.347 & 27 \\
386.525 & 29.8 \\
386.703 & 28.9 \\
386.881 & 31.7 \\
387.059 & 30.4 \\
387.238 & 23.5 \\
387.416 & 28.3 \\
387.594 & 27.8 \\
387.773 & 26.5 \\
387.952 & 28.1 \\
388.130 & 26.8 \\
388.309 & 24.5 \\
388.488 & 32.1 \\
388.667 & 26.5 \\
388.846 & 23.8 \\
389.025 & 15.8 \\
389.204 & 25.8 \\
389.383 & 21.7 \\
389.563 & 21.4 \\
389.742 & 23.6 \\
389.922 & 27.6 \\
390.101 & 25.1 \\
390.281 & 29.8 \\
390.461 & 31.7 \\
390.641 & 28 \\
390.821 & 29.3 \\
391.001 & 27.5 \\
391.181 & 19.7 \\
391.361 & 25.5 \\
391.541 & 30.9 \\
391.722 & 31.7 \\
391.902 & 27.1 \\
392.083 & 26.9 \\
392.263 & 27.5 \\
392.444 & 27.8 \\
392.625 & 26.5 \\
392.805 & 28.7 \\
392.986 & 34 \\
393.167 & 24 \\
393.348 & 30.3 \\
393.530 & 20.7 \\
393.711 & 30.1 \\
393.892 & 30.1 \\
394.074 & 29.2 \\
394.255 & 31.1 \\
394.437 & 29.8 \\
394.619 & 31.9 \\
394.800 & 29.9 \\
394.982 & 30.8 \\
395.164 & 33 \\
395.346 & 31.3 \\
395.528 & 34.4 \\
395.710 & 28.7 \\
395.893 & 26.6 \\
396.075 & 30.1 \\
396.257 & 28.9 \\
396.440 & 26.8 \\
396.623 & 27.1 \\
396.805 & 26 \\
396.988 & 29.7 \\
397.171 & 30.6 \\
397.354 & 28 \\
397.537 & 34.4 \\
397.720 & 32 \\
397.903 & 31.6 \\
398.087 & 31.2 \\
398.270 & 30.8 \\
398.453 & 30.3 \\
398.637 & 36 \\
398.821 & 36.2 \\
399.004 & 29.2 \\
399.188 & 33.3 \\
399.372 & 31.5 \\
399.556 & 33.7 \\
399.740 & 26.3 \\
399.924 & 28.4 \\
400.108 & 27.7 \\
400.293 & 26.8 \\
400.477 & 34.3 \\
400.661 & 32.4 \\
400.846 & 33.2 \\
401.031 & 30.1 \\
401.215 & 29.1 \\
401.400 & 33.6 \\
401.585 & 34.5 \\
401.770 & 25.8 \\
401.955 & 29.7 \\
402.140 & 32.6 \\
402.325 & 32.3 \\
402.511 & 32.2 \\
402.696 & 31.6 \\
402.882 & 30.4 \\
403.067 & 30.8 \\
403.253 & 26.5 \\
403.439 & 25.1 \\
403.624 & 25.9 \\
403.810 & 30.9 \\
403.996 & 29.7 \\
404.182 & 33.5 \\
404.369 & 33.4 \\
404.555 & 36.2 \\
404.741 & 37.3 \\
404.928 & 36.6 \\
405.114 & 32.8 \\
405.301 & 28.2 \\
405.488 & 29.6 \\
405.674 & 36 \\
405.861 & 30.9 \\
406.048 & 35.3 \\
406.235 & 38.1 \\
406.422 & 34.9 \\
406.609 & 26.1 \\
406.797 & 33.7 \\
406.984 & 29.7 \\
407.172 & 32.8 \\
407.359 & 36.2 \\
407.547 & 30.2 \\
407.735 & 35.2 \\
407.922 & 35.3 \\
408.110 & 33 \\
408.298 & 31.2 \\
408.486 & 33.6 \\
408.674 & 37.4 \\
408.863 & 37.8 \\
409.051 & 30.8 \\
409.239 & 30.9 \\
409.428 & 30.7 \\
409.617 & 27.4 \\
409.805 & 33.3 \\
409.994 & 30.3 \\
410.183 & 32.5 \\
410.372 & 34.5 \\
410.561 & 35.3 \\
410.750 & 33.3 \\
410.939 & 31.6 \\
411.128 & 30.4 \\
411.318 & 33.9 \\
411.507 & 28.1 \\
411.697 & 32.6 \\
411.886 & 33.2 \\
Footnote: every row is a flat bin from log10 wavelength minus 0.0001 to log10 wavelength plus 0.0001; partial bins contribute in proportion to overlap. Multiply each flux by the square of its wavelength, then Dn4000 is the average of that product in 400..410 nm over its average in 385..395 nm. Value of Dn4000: 1.26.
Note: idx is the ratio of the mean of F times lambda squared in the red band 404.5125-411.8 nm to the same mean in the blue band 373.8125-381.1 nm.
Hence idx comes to 1.5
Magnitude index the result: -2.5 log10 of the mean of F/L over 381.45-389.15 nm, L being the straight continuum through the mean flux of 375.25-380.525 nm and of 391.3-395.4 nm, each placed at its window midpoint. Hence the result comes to 0.03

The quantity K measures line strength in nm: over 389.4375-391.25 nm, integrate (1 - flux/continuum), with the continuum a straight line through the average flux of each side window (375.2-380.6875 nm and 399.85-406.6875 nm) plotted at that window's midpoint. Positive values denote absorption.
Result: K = 0.14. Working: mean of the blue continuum 25.8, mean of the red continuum 31.4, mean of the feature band 26.3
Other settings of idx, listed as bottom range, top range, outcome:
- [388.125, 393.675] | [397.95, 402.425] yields 1.23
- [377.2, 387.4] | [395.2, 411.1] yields 1.32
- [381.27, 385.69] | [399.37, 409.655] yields 1.34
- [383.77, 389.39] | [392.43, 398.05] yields 1.15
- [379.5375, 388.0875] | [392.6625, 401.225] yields 1.20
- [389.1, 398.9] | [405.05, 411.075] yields 1.22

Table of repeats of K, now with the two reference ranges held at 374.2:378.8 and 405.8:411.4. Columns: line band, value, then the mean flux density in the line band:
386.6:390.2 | 0.317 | 26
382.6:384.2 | 0.085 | 26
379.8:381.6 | -0.002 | 26.9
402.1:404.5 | 0.100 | 30.4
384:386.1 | 0.037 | 27.3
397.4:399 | -0.095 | 32.5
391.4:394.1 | 0.108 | 28.3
